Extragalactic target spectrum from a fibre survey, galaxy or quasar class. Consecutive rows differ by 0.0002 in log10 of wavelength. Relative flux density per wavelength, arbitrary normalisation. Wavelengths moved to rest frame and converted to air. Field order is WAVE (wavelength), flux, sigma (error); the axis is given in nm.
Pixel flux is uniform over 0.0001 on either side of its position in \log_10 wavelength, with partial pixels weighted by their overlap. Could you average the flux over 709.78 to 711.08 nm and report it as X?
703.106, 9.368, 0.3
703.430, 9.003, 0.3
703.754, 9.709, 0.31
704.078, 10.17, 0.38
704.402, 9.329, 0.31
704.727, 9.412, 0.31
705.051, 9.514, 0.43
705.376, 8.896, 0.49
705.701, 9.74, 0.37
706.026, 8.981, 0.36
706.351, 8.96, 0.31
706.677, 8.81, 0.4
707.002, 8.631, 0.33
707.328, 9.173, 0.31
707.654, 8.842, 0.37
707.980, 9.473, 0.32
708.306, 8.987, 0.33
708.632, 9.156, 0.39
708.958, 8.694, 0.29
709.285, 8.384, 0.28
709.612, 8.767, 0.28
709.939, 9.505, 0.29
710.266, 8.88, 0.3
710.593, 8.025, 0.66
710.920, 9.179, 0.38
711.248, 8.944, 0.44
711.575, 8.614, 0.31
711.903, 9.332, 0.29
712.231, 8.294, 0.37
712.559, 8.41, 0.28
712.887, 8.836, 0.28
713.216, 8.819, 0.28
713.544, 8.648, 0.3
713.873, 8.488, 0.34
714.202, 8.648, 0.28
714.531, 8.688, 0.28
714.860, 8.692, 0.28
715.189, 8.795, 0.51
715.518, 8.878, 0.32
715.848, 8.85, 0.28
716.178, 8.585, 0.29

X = 8.9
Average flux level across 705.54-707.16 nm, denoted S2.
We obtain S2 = 9.03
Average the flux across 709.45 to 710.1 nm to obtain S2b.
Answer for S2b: 9.13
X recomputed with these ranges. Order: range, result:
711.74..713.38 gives 8.74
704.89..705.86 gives 9.38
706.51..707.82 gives 8.86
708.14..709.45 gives 8.81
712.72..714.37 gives 8.69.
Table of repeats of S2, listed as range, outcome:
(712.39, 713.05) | 8.62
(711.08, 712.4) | 8.79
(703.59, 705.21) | 9.63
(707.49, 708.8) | 9.12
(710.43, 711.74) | 8.69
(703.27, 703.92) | 9.36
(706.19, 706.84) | 8.88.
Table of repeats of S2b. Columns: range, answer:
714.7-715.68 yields 8.79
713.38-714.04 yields 8.57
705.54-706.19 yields 9.36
